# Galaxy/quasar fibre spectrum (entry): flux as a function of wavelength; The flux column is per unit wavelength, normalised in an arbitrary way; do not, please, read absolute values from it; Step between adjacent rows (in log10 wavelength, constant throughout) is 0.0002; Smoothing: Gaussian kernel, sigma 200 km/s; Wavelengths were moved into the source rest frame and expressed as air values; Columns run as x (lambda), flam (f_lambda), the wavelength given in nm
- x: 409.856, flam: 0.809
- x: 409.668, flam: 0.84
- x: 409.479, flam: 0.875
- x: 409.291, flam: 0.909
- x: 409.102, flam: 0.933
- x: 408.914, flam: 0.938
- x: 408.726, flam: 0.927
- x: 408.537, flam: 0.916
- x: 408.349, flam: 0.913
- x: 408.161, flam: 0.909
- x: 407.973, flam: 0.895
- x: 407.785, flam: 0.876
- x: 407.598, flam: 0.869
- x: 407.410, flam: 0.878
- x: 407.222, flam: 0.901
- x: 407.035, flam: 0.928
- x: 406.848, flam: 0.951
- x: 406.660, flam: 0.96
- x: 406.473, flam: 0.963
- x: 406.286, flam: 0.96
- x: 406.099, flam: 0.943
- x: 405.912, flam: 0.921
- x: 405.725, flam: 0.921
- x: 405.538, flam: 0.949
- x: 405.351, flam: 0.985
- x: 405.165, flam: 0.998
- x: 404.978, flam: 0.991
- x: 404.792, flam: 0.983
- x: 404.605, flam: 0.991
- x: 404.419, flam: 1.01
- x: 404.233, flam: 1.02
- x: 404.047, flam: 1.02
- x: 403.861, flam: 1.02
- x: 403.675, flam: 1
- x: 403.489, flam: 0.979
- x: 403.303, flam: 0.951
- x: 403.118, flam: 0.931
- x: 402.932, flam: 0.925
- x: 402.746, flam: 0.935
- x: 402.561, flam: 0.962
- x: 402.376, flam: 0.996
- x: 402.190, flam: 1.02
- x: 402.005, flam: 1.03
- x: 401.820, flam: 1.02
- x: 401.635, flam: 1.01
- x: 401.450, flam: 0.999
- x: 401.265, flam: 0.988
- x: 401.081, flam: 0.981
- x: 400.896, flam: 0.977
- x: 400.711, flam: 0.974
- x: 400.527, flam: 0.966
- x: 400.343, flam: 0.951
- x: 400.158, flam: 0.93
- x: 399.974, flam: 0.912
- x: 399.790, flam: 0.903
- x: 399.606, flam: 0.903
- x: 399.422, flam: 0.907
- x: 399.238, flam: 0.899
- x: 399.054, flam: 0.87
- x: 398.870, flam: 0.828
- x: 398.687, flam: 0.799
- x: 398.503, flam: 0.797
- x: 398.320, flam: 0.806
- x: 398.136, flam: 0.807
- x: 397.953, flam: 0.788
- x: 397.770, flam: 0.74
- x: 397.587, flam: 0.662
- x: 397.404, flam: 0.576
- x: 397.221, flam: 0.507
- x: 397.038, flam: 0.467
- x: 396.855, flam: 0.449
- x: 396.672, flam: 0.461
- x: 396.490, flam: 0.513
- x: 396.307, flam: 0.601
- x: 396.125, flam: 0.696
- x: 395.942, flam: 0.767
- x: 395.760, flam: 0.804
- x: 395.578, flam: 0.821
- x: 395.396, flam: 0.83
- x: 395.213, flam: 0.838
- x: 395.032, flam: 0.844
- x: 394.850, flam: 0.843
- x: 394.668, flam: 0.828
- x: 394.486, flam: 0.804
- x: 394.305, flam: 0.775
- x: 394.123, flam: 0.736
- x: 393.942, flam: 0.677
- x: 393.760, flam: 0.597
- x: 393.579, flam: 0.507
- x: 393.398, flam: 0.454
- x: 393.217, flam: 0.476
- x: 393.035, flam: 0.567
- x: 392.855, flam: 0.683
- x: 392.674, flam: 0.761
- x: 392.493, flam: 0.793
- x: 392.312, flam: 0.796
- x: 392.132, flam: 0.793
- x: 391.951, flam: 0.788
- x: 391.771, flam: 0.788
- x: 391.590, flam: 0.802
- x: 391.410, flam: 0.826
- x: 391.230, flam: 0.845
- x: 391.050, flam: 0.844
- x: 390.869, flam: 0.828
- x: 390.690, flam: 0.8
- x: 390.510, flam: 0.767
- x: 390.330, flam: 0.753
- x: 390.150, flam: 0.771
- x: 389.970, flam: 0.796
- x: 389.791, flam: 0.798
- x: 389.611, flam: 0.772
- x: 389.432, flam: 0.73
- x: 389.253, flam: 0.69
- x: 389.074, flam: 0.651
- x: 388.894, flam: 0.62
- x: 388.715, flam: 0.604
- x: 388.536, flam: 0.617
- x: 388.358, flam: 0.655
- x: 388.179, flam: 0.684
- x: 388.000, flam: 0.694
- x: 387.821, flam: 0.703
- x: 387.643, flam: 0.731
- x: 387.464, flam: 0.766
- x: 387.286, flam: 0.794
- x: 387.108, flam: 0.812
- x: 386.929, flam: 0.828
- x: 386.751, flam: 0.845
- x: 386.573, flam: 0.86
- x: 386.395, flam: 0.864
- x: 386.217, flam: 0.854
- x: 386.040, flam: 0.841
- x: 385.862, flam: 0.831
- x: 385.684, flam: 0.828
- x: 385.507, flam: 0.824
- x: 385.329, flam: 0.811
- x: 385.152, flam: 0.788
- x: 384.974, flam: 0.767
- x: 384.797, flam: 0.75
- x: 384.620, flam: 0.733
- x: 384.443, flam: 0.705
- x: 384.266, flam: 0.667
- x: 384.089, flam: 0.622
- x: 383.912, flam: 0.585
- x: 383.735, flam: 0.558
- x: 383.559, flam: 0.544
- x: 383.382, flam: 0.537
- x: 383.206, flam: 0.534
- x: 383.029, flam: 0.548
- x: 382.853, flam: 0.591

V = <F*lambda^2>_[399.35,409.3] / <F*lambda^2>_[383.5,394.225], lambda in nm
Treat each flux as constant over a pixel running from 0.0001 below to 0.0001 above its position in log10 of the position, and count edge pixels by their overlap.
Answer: 1.4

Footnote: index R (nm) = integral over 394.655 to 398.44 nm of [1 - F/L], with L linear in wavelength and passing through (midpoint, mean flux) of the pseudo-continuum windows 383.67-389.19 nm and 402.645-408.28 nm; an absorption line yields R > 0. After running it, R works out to 0.692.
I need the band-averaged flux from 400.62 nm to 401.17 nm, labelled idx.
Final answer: 0.976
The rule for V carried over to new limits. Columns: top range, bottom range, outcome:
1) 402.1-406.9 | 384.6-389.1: 1.40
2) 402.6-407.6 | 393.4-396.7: 1.41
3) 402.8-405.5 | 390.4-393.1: 1.34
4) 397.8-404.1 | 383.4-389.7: 1.38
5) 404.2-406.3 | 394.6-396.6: 1.34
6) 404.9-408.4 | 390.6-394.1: 1.40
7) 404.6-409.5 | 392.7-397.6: 1.50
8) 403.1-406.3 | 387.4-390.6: 1.49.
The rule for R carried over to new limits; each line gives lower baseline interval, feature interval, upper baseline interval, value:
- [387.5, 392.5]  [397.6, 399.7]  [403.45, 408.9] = 0.08 nm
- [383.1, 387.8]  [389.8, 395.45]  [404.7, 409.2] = 0.39 nm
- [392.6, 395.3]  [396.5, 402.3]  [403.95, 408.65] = -0.17 nm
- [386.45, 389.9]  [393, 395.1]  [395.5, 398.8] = 0.04 nm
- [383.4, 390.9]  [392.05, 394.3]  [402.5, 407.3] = 0.44 nm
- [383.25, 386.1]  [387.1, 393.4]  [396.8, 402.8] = 0.27 nm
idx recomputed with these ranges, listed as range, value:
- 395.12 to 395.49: 0.834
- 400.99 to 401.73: 0.995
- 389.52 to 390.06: 0.789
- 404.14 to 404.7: 1.01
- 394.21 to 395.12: 0.818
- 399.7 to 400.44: 0.925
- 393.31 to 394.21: 0.594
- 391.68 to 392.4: 0.791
